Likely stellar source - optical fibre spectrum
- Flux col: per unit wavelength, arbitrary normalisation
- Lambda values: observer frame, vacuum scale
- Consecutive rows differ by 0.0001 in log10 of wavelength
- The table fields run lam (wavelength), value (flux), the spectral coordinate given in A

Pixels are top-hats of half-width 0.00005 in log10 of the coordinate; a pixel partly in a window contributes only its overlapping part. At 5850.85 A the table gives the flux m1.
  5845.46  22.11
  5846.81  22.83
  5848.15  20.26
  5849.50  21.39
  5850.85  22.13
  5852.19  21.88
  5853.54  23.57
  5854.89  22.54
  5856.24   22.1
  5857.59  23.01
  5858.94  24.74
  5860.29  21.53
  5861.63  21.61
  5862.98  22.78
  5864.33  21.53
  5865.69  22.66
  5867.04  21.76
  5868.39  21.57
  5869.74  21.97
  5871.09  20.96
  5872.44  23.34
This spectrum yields 22.13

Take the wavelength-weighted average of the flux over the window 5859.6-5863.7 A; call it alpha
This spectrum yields 22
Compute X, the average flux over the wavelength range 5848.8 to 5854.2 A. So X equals 22.2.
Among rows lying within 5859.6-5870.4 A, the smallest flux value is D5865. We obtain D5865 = 21.53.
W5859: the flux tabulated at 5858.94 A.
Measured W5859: 24.74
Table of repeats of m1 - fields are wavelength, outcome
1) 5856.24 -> 22.1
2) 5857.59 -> 23.01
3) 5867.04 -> 21.76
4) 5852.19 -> 21.88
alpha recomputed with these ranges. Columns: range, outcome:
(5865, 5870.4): 22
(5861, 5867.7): 22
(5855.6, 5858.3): 22.6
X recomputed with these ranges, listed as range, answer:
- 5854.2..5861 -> 22.8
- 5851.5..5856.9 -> 22.5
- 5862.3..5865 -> 22.2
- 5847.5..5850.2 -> 20.8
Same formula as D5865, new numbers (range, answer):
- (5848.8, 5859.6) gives 21.39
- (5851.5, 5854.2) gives 21.88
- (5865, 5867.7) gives 21.76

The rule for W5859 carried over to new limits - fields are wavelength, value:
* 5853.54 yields 23.57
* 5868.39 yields 21.57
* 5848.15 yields 20.26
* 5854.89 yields 22.54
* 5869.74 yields 21.97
